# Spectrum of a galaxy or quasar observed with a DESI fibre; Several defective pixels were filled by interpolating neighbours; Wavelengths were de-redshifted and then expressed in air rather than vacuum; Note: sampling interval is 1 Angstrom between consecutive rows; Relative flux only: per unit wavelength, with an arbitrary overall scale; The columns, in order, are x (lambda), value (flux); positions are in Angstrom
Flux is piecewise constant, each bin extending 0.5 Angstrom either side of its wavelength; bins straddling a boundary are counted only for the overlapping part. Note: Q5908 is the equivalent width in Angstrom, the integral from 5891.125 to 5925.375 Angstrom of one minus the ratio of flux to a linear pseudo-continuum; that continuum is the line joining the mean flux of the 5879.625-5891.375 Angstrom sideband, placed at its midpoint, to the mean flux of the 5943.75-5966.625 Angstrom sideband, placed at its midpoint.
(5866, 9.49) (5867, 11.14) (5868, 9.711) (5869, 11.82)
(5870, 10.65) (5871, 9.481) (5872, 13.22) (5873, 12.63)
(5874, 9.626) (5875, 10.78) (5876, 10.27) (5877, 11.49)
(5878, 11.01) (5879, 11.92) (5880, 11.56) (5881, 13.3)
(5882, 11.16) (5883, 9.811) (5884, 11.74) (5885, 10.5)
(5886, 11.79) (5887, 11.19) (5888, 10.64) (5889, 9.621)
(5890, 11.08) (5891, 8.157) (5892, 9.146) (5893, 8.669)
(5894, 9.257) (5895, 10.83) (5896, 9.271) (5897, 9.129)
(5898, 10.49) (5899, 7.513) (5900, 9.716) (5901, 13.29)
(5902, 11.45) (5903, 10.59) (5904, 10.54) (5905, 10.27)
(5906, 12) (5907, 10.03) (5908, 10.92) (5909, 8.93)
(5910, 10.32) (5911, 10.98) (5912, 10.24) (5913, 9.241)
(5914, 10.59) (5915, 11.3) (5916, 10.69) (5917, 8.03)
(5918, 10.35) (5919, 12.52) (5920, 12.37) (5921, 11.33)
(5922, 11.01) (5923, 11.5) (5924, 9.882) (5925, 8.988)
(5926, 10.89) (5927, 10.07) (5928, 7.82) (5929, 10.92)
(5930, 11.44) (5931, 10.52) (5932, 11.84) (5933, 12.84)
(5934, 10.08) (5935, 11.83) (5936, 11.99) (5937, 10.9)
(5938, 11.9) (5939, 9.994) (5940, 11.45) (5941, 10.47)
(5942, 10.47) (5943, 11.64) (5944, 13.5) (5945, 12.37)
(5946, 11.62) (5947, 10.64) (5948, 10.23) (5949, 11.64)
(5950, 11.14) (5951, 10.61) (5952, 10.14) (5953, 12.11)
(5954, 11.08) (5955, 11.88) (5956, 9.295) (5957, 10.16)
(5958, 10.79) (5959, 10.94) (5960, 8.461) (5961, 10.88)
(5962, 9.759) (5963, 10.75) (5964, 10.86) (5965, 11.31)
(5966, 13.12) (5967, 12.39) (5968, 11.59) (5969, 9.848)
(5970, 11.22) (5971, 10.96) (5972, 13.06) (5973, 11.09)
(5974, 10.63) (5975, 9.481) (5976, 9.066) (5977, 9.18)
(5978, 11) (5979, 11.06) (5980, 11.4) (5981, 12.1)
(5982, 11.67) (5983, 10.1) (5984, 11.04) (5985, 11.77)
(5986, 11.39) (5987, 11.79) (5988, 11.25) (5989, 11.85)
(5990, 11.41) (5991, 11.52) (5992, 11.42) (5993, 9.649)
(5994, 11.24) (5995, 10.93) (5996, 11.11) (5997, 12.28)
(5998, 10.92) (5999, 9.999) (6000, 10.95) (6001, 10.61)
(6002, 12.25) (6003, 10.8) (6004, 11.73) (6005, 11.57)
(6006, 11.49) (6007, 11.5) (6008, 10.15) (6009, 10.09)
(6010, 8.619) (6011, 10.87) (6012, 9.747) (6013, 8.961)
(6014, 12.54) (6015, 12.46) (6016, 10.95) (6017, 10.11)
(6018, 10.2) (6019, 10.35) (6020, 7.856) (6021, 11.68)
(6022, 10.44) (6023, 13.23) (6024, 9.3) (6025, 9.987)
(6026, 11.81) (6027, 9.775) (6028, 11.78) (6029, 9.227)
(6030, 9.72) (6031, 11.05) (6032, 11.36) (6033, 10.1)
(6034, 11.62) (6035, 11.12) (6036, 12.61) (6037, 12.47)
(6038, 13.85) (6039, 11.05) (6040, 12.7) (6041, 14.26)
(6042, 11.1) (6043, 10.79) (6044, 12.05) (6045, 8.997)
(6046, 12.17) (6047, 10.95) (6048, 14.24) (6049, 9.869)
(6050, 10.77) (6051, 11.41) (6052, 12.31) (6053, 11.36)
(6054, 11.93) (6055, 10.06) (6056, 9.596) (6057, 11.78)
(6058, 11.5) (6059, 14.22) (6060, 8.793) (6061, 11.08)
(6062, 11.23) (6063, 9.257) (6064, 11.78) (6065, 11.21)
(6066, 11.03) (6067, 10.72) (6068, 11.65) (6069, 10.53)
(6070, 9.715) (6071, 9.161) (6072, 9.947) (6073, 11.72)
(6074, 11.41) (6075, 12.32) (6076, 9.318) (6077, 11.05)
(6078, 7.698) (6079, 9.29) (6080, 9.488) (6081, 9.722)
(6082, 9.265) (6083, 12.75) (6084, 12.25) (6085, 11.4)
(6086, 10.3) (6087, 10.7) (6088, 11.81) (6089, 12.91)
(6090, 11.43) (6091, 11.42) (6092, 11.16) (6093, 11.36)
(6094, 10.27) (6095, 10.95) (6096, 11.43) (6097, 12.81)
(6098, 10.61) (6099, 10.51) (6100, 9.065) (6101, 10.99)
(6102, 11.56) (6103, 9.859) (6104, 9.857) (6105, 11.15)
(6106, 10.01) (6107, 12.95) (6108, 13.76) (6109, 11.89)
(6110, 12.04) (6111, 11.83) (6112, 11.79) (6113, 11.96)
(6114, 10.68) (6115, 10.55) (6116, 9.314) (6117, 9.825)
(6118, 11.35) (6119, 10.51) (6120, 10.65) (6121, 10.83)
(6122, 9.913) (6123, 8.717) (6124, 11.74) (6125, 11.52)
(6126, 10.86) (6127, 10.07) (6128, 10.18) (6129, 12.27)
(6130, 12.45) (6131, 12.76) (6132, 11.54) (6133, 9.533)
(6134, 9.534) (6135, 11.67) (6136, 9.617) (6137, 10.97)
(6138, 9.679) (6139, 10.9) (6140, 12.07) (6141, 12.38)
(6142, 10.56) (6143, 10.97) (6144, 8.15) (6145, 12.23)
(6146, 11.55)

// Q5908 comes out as 1.93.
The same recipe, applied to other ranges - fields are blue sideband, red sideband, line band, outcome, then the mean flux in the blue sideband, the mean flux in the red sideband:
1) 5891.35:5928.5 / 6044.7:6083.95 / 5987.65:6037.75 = -1.26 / 10.3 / 10.8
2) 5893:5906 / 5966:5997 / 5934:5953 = -0.97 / 10.2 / 11.1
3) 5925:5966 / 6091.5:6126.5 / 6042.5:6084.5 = 0.38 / 10.9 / 11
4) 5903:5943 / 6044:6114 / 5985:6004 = -0.62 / 10.7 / 11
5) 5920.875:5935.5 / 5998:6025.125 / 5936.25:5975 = -1.27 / 10.7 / 10.7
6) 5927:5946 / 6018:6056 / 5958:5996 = 0.66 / 11.2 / 11.2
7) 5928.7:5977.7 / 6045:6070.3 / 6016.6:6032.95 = 0.91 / 11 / 11.1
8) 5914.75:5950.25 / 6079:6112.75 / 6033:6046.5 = -0.89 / 11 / 11.2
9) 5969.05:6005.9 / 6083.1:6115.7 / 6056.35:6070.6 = 0.28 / 11.1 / 11.3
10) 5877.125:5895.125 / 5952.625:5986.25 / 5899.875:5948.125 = -0.50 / 10.6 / 10.9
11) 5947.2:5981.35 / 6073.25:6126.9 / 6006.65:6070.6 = -0.78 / 10.9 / 10.9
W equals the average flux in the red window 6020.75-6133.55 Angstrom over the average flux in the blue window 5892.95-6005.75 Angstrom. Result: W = 1.02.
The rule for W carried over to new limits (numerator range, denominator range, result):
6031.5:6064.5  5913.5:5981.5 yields 1.05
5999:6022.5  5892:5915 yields 1.05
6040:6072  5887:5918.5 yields 1.10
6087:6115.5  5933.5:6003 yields 1.02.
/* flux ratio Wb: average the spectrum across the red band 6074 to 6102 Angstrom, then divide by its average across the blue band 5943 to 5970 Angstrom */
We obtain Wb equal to 1.0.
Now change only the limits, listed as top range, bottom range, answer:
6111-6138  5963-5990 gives 0.97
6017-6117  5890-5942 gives 1.05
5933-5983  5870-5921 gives 1.04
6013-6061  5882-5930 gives 1.08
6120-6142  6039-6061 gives 0.95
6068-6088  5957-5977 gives 0.97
